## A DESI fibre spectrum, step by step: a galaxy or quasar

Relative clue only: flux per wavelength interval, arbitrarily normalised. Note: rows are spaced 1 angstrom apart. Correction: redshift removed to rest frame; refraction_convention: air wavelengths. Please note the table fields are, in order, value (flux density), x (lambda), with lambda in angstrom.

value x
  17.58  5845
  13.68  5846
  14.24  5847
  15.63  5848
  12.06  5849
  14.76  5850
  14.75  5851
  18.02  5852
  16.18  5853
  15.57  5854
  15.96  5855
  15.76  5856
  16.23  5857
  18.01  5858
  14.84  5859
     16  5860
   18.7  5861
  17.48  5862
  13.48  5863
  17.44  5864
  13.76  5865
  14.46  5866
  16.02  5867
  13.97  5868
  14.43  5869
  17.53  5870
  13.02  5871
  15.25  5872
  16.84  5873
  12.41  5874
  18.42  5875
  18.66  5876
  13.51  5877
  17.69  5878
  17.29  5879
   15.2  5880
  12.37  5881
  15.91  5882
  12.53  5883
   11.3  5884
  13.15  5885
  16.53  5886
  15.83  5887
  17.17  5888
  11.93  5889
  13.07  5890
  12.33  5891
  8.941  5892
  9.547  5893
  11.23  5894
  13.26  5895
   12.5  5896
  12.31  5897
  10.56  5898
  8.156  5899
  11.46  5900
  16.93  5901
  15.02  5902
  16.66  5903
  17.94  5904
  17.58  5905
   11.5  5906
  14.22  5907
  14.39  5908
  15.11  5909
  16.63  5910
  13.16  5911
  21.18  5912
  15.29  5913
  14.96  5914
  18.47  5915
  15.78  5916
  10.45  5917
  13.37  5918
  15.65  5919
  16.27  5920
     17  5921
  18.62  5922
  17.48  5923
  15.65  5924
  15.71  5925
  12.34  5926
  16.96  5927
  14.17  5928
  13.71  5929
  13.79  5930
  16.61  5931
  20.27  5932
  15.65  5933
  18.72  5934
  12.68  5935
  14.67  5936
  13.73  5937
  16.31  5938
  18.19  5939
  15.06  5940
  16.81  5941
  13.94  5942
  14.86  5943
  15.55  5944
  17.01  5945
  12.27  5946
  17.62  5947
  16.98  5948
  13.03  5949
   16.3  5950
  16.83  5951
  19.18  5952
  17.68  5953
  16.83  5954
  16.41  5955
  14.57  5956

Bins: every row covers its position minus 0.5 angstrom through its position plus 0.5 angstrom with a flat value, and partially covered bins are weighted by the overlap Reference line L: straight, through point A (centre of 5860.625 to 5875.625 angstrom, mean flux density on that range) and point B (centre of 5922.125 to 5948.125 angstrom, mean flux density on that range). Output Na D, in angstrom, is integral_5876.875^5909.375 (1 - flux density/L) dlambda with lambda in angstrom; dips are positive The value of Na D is 3.9 angstrom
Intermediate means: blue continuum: 15.5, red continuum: 15.7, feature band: 13.7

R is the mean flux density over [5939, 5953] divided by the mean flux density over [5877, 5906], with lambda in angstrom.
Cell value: 1.2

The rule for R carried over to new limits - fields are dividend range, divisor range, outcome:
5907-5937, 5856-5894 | 1.05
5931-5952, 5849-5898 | 1.08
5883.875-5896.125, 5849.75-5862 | 0.79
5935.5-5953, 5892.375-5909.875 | 1.18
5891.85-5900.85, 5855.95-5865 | 0.69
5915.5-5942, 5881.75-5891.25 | 1.11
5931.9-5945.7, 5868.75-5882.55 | 1.01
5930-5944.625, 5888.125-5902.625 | 1.31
